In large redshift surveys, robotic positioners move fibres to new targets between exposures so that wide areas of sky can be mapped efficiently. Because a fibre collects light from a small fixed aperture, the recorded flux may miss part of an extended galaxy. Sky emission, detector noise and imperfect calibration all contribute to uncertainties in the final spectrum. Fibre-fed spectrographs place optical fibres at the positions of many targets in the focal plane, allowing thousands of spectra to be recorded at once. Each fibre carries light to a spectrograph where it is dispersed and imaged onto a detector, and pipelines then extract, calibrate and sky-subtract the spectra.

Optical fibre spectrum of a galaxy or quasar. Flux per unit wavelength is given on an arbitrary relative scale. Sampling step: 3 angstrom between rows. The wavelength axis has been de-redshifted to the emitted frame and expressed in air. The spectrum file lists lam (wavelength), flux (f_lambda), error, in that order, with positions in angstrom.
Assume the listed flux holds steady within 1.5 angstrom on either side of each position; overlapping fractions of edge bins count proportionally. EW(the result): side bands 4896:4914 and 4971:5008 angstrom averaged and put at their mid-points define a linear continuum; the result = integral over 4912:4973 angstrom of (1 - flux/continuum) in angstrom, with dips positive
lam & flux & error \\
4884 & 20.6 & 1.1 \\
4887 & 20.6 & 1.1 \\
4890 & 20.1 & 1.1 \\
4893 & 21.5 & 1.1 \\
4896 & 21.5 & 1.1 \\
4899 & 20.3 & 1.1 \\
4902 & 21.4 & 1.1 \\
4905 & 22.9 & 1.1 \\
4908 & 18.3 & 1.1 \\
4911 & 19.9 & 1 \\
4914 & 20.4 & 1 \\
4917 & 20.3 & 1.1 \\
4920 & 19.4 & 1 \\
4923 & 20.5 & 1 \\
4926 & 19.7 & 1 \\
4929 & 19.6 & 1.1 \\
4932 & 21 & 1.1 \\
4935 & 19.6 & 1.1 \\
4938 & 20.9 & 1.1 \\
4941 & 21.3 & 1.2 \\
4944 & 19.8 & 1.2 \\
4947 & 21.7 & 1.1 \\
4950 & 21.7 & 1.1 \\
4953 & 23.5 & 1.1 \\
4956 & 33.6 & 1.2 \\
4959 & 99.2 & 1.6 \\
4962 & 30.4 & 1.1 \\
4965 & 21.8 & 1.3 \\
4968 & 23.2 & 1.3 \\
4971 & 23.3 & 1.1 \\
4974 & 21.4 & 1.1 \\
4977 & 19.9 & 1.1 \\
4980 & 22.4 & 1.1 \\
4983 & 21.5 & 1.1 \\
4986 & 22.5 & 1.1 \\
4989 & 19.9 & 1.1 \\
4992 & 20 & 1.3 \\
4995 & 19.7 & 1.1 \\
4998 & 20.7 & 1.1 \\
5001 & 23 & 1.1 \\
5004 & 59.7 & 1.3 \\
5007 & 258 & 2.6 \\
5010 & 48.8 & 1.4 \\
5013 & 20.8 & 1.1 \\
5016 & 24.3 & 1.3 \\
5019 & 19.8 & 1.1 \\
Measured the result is 7.6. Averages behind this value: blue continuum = 20.6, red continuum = 40.3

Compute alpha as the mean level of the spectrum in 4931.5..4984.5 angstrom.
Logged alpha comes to 27.1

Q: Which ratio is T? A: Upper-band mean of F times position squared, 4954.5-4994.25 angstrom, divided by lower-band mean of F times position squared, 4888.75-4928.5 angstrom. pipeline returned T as 1.45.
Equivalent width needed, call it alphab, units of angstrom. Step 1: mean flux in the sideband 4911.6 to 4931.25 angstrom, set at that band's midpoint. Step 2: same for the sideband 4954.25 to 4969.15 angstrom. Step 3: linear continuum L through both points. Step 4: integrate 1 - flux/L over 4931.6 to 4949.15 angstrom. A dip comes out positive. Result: 5.4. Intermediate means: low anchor 20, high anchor 41.8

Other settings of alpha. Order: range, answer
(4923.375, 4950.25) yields 20.5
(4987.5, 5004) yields 24.2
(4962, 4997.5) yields 21.8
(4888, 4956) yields 21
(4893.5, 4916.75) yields 20.7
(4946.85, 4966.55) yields 36.9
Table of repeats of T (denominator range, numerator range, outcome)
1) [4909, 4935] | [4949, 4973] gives 1.75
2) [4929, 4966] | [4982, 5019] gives 1.60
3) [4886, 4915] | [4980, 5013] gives 2.45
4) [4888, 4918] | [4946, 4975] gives 1.60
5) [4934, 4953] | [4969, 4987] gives 1.05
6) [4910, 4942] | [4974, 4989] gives 1.08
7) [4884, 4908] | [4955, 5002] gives 1.36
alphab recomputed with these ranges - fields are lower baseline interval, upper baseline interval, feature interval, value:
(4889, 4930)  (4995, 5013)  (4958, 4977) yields 6.3 angstrom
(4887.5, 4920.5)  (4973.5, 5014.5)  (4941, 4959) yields 1.4 angstrom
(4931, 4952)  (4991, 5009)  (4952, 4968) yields -2.5 angstrom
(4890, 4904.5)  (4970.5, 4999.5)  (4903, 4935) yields 1.5 angstrom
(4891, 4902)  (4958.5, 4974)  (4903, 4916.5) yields 1.8 angstrom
